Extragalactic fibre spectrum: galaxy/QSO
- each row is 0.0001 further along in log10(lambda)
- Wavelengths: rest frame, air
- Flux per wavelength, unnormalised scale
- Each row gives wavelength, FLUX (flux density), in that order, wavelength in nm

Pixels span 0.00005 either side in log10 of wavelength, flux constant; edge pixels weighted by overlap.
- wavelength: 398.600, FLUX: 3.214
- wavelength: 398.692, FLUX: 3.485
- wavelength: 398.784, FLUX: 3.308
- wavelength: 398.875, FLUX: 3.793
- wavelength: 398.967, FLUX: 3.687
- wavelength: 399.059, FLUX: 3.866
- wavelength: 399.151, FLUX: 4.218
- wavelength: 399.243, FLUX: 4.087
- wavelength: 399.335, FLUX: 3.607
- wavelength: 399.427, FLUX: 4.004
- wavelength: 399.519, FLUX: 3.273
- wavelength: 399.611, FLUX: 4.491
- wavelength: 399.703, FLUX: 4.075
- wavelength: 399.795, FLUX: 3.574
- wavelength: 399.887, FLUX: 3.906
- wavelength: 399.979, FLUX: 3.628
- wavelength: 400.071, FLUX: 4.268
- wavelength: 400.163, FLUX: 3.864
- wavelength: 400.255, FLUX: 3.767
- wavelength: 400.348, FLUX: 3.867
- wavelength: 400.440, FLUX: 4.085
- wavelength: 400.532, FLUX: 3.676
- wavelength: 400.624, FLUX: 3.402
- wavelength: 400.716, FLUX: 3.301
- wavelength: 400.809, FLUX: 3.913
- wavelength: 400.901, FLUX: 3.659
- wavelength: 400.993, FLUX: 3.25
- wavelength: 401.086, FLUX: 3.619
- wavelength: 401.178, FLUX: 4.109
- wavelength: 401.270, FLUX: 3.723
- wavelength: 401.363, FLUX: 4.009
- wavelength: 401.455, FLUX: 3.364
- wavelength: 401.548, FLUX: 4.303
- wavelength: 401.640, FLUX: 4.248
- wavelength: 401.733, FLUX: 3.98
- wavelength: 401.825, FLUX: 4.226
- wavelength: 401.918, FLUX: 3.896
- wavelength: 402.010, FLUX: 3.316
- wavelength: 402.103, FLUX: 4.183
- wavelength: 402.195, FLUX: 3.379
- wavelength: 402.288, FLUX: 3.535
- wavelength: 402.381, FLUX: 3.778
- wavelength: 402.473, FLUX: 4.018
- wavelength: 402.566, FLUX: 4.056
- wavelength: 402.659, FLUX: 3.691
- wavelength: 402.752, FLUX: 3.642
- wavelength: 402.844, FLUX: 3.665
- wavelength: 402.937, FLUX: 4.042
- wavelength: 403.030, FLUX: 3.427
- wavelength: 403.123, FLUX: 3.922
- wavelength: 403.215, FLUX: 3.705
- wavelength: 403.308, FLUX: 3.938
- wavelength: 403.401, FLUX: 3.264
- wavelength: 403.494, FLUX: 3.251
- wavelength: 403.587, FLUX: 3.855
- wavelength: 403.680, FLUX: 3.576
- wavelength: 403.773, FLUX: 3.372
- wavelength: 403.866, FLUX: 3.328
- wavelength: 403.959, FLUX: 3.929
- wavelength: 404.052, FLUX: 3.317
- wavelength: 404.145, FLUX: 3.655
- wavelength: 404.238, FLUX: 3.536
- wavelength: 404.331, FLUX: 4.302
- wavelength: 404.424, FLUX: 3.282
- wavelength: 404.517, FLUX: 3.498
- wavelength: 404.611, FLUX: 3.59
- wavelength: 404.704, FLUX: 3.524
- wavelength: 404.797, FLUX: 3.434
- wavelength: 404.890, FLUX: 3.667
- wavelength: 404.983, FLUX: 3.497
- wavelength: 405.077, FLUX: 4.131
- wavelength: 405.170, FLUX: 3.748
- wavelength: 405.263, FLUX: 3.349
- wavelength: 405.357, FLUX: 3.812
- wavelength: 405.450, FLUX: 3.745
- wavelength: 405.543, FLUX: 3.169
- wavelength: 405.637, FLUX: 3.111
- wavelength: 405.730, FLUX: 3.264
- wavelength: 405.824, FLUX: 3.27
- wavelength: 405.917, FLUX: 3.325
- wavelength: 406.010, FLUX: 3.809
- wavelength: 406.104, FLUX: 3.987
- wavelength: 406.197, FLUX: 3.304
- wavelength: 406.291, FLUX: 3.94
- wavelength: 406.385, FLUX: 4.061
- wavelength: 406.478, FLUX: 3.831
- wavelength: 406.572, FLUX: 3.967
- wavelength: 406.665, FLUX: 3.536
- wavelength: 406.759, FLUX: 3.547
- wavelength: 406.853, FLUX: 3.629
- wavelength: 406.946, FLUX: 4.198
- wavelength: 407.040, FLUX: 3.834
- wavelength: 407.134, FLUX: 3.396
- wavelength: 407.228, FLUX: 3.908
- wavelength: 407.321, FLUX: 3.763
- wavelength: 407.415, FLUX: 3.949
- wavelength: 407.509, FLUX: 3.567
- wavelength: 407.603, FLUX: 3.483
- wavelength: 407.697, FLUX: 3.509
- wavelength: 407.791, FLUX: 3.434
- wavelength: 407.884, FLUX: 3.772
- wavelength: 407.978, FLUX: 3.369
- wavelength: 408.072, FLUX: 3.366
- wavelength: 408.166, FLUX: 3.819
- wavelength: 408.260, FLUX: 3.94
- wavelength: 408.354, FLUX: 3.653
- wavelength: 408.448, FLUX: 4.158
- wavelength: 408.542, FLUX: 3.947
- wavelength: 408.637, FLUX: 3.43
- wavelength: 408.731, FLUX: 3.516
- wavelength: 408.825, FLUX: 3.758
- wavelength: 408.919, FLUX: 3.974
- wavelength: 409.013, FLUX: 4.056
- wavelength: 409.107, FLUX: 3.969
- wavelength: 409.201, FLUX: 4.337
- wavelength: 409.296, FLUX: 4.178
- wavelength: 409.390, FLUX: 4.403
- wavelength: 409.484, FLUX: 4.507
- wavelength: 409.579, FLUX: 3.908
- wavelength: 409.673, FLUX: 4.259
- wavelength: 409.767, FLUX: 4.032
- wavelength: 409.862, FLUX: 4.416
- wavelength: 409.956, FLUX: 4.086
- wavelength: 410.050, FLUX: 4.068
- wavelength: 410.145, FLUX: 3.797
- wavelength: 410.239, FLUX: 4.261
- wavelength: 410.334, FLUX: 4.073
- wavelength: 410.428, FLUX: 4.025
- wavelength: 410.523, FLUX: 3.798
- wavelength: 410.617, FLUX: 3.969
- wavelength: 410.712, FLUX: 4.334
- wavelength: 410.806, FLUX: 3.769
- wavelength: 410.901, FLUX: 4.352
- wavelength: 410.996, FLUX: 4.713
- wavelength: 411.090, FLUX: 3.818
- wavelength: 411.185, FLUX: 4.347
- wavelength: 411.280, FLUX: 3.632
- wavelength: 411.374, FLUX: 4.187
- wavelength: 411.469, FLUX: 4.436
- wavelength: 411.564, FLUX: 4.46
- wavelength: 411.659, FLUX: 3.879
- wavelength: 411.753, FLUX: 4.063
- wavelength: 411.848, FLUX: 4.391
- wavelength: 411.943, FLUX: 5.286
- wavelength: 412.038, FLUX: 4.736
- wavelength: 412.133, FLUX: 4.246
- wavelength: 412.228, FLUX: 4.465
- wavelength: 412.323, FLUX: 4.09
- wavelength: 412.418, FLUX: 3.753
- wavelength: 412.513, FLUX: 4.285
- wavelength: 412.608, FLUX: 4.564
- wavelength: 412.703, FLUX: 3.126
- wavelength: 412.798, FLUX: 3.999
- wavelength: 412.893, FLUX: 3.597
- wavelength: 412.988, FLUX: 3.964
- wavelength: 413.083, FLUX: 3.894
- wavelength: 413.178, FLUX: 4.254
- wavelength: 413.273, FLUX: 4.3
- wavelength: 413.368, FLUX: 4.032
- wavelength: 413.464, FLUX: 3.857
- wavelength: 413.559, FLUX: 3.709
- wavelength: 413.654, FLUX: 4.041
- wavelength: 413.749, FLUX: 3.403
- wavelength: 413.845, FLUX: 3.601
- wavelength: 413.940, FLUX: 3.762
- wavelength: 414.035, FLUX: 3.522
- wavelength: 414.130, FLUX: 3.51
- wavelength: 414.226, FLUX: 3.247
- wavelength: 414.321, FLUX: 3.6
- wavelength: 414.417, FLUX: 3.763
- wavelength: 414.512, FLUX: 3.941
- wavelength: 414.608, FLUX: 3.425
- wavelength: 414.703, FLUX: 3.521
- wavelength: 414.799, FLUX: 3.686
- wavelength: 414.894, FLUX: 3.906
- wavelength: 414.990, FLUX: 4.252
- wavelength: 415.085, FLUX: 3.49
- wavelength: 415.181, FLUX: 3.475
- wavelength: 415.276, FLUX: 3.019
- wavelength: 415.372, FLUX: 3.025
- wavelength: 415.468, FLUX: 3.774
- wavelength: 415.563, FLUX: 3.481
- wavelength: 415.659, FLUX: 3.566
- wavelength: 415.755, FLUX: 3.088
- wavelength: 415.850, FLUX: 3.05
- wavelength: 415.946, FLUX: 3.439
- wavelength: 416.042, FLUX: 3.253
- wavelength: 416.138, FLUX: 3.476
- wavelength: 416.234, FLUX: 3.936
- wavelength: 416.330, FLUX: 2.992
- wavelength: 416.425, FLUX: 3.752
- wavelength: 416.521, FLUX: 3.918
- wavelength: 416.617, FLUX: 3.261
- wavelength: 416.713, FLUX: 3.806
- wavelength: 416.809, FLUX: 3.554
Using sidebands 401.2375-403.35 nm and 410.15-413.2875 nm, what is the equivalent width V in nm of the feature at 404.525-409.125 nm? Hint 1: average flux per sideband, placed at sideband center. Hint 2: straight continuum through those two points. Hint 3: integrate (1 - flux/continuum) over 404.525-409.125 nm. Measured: 0.36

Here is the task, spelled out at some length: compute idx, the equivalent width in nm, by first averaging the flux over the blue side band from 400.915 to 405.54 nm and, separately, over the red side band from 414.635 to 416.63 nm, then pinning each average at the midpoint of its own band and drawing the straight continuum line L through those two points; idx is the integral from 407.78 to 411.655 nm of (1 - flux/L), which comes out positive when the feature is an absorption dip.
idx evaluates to -0.45 nm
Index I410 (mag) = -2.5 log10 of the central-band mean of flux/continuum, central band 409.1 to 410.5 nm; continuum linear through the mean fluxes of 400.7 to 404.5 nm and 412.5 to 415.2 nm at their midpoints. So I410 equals -0.11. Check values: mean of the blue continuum 3.72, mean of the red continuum 3.78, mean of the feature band 4.15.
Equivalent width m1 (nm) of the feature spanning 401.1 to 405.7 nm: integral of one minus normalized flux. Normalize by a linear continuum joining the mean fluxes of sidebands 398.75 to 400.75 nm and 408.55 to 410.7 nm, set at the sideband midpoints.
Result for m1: 0.24 nm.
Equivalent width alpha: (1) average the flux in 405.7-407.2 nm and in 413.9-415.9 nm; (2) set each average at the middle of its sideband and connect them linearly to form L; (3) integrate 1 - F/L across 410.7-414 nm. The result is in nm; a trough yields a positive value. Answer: -0.47 nm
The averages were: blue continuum 3.69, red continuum 3.53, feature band 4.09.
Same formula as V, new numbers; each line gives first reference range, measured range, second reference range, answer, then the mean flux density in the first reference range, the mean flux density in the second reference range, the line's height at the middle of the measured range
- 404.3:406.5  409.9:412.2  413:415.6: -0.341 nm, 3.6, 3.69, 3.66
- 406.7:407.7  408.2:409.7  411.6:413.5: -0.055 nm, 3.71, 4.14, 3.85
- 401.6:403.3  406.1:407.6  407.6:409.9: 0.042 nm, 3.82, 3.89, 3.87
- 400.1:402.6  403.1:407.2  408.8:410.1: 0.351 nm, 3.8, 4.15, 3.96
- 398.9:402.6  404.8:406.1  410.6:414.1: 0.128 nm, 3.83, 4.07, 3.93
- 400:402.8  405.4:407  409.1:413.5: 0.137 nm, 3.8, 4.15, 3.97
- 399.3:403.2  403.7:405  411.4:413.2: 0.114 nm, 3.8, 4.18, 3.91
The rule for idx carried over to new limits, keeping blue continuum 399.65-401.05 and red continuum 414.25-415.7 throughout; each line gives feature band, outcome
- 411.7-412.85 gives -0.20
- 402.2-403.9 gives 0.03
